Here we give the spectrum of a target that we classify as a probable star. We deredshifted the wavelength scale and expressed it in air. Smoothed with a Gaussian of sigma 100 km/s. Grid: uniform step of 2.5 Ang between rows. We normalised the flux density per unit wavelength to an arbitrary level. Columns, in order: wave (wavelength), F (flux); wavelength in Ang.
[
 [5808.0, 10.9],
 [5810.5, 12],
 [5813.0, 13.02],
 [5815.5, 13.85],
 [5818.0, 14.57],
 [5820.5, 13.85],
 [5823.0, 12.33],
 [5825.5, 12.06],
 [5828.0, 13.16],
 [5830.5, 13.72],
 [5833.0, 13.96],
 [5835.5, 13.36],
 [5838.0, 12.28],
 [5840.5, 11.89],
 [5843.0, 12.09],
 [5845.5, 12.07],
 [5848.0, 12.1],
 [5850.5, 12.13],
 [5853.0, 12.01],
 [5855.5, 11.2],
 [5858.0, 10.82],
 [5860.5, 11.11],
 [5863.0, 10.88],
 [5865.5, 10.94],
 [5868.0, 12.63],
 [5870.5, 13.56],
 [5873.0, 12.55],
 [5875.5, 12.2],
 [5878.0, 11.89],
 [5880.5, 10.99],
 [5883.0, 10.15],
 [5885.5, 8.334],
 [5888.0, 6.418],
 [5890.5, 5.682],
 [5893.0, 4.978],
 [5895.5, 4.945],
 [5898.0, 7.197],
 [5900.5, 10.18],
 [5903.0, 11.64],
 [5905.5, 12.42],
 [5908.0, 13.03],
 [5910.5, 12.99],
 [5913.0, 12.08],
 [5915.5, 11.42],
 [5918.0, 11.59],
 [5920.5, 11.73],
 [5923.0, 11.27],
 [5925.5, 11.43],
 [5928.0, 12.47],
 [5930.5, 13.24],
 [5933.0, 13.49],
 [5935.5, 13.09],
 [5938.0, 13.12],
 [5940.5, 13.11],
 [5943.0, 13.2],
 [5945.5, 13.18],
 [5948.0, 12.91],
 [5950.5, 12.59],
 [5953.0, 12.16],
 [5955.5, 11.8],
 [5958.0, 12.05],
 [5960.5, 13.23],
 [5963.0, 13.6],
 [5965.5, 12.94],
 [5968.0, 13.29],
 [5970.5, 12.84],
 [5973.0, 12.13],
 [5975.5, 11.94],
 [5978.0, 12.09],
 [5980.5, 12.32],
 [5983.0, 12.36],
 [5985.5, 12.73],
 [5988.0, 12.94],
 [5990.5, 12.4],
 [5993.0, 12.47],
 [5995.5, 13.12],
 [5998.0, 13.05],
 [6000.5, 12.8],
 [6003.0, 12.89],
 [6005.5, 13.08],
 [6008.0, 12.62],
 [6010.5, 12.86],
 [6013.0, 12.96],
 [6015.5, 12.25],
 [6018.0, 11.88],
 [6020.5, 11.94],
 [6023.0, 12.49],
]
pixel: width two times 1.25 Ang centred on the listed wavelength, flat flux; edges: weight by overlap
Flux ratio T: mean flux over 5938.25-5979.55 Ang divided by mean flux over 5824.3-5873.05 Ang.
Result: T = 1.04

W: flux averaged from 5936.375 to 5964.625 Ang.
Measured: 12.8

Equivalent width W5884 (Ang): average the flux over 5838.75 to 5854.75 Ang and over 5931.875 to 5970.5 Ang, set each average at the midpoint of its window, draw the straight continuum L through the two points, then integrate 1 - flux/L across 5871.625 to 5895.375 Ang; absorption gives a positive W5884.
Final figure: 6.3 Ang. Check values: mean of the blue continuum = 12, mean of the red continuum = 12.9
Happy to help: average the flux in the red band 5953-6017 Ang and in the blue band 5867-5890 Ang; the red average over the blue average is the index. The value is 1.17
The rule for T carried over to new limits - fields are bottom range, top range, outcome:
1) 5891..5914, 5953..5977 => 1.29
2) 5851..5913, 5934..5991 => 1.22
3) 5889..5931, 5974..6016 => 1.21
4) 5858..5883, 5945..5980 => 1.08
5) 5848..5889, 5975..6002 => 1.13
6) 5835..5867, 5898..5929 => 0.99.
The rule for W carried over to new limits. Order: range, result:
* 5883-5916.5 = 9.35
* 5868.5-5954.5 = 11.2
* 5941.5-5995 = 12.6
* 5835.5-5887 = 11.6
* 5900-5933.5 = 12.1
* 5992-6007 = 12.9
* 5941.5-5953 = 12.9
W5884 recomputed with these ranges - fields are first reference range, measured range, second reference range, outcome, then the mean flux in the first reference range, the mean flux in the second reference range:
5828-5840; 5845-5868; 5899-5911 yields 2.3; 13.2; 11.9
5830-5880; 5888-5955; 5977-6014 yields 6.2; 12.1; 12.7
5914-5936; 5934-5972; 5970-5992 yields -1.8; 12.2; 12.4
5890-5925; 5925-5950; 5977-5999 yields -4.2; 10.2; 12.6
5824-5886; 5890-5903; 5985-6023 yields 5.4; 12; 12.7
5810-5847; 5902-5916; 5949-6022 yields 0.5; 13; 12.6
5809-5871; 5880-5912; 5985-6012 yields 8.8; 12.4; 12.8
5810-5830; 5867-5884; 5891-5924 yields -1.0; 13.2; 10.3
